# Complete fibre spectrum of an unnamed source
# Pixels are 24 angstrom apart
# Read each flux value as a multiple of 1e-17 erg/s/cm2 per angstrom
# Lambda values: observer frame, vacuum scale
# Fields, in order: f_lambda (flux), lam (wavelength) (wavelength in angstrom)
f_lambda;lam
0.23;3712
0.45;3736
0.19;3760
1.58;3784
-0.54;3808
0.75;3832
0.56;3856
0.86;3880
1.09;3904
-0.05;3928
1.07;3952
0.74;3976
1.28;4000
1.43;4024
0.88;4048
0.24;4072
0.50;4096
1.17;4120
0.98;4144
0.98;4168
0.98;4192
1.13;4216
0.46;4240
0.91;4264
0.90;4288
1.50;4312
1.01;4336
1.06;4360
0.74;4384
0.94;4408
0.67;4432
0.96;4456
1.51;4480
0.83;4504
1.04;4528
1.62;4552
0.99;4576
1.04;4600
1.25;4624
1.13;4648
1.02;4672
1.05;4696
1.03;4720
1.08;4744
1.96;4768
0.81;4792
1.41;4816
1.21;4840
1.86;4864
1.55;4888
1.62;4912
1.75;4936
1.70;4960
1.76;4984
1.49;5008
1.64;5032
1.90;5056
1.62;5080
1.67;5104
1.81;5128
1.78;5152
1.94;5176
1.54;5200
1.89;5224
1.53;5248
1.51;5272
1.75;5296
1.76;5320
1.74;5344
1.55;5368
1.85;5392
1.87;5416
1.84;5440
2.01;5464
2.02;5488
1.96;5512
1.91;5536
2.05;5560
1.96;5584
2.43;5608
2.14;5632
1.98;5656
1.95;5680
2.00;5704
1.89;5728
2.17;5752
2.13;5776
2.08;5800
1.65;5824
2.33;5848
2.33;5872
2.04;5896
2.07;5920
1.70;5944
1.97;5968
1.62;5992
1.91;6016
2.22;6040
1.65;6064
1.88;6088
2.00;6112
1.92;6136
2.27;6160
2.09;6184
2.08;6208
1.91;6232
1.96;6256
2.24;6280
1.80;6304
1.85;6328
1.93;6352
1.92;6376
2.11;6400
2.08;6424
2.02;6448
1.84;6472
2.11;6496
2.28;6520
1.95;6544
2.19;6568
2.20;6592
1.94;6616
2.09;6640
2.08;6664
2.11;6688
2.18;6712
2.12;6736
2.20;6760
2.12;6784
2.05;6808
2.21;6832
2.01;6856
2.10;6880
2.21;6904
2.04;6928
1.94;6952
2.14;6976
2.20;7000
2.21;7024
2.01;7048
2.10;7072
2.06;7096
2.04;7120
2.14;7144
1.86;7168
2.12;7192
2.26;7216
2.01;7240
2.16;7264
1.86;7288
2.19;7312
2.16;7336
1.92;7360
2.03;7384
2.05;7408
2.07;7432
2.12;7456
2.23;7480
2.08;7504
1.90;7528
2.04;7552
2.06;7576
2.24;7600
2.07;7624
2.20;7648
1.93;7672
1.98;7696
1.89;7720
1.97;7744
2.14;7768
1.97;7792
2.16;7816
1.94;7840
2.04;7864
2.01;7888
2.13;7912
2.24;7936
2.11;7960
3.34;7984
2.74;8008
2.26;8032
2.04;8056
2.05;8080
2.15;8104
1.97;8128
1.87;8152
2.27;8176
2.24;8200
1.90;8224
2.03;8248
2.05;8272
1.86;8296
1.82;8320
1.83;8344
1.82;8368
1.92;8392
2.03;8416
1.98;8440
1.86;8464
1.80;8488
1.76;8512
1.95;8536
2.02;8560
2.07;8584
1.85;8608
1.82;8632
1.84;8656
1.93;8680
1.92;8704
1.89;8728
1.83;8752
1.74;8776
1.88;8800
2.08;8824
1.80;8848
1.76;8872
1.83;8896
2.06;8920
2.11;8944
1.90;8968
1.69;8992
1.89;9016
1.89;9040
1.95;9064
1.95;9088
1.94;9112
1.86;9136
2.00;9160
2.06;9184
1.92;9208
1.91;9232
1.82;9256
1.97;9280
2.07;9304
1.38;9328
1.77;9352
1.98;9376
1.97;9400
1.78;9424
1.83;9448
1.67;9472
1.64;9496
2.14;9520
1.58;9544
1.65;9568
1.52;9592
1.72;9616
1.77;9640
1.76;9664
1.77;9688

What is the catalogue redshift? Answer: 0.22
